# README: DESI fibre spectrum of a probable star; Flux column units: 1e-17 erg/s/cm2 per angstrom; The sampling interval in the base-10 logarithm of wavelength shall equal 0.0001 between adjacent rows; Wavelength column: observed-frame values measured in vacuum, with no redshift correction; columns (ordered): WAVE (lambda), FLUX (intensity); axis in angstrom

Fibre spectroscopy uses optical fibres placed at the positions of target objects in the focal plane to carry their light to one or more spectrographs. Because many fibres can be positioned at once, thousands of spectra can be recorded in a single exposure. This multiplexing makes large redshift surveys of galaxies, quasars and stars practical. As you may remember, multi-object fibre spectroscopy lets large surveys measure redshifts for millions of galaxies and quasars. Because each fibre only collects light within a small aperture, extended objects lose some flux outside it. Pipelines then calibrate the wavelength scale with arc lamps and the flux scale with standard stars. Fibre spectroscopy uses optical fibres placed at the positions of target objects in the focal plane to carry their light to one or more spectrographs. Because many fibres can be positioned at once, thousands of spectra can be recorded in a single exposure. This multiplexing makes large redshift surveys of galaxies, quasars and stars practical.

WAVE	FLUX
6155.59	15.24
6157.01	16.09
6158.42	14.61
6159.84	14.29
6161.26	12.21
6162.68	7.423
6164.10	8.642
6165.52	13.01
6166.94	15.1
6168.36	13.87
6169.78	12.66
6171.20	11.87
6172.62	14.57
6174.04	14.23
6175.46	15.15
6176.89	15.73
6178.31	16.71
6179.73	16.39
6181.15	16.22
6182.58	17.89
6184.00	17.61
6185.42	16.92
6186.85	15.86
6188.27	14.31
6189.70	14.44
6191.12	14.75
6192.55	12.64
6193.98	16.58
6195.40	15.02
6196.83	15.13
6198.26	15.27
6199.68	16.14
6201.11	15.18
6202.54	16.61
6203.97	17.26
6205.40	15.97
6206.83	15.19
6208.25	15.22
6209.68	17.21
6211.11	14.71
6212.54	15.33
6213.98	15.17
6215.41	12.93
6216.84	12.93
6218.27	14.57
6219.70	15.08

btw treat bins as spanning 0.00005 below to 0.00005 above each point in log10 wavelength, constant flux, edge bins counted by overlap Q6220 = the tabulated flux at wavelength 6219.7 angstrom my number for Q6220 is 15.08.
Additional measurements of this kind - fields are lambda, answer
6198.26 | 15.27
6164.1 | 8.642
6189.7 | 14.44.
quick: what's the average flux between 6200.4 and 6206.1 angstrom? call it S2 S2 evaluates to 16.2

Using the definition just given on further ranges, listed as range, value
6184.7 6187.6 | 16.4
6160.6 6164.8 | 9.39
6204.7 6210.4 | 15.9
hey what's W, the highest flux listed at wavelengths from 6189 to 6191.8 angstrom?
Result 14.75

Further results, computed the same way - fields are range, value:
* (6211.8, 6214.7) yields 15.33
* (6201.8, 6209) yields 17.26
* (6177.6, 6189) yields 17.89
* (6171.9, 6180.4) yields 16.71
